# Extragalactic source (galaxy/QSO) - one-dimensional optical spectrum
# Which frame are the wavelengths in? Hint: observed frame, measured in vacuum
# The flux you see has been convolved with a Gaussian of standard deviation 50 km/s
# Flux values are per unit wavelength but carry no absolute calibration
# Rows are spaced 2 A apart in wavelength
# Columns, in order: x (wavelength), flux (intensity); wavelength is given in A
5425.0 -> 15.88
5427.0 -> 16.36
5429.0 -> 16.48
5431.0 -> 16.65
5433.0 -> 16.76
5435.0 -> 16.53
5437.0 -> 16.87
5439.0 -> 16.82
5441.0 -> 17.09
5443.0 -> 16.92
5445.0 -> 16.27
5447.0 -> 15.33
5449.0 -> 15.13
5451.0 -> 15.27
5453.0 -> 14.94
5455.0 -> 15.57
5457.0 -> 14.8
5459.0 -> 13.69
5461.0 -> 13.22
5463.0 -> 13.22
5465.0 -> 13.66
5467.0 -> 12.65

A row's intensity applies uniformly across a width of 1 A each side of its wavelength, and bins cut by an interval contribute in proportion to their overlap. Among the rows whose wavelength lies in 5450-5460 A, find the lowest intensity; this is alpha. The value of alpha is 13.69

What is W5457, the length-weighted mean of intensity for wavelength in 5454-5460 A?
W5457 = 14.7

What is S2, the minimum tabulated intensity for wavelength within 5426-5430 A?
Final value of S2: 16.36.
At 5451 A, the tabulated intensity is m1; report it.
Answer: 15.27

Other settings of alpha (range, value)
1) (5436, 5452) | 15.13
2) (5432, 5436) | 16.53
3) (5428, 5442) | 16.48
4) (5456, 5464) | 13.22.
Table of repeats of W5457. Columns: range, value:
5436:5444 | 16.9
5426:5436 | 16.6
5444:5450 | 15.6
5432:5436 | 16.6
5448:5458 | 15.1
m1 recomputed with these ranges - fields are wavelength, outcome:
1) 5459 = 13.69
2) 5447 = 15.33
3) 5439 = 16.82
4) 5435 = 16.53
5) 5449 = 15.13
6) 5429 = 16.48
